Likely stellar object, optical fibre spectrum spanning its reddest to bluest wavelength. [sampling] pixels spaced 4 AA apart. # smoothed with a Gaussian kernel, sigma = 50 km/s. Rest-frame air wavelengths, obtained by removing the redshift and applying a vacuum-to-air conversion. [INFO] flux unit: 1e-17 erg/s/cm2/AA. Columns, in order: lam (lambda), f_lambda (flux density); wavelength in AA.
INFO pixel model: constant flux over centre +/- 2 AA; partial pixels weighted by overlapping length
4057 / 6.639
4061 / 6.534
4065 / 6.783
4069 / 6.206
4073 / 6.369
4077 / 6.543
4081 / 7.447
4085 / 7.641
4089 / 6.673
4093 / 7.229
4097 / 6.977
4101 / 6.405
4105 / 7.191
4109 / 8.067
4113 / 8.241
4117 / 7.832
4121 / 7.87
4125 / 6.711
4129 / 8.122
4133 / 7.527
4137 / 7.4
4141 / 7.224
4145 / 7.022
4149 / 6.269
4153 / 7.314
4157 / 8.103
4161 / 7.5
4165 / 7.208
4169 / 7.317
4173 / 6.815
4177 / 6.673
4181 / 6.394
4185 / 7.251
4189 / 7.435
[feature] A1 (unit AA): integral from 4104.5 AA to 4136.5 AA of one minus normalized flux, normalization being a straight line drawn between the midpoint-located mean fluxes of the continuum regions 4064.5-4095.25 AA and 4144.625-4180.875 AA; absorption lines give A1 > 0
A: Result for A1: -3.32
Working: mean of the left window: 6.87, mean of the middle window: 7.7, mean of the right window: 7.1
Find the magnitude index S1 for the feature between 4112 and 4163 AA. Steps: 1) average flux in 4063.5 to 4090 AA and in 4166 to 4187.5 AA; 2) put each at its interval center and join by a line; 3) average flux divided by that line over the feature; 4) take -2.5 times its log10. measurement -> -0.088 mag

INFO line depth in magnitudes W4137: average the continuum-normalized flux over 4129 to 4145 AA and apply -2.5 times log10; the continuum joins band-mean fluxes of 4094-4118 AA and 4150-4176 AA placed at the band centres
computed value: -0.01 mag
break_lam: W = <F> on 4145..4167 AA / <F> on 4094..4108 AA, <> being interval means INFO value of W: 1.04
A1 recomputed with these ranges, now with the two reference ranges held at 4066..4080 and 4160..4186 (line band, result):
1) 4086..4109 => -1.5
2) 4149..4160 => -0.8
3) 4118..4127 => -0.8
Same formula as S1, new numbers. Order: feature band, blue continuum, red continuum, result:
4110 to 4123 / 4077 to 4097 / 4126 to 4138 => -0.074 mag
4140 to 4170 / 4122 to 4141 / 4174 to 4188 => -0.015 mag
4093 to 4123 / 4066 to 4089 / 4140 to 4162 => -0.075 mag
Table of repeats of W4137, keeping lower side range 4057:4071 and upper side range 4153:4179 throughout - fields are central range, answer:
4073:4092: -0.06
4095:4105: 0.00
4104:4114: -0.15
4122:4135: -0.07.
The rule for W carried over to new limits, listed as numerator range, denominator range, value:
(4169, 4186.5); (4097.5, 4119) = 0.91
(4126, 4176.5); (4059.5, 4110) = 1.05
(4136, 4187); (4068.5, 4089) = 1.03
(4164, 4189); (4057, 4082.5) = 1.05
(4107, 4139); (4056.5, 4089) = 1.14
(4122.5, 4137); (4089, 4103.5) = 1.09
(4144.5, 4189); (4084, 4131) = 0.96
